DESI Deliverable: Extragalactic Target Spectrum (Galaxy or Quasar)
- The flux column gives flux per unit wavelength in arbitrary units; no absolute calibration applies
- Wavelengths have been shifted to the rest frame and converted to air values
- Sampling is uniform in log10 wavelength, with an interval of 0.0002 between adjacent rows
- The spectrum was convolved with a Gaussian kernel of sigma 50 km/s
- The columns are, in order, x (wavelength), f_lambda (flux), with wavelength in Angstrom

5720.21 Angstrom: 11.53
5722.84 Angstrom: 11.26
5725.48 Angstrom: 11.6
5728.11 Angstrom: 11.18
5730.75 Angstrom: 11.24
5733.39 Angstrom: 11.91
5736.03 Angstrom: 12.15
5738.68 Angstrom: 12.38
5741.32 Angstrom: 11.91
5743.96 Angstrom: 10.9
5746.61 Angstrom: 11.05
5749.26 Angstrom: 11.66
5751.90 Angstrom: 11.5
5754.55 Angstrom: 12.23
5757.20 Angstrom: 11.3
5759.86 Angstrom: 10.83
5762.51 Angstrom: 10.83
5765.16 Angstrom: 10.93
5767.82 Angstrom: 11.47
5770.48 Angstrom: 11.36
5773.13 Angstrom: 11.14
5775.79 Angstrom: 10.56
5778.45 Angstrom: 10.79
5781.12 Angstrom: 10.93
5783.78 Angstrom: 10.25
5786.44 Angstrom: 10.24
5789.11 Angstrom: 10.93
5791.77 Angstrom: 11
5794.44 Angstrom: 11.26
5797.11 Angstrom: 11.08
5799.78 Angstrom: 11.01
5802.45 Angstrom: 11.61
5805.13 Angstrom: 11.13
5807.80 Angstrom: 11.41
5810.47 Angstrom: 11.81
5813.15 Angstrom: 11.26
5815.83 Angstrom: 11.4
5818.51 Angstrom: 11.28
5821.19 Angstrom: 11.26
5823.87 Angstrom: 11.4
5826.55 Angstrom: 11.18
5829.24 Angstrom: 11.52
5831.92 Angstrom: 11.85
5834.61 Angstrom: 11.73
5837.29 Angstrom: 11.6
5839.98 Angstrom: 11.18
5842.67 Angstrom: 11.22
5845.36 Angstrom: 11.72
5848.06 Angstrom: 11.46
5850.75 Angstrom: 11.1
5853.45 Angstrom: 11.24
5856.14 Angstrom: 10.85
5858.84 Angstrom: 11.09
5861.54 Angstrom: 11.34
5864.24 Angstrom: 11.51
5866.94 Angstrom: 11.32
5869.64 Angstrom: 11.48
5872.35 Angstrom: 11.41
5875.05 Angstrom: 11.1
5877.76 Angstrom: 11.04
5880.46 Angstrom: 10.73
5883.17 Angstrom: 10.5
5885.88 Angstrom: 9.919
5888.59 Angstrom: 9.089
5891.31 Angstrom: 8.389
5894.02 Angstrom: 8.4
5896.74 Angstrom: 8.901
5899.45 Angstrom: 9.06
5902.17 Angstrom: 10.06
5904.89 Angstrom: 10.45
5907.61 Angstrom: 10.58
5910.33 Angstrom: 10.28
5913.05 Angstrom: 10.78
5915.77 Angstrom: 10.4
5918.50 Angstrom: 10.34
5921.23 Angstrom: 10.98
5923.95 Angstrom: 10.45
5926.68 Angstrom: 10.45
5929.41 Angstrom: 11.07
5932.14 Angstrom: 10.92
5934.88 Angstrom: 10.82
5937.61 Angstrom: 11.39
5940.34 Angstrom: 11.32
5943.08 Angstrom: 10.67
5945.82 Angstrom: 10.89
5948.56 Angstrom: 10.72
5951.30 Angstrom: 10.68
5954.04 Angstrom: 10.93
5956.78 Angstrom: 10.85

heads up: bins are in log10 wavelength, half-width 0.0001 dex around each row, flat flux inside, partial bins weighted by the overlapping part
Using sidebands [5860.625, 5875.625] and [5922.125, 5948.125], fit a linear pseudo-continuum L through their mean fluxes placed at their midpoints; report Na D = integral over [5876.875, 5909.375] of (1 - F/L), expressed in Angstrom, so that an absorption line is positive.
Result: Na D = 4.2 Angstrom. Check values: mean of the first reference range 11.4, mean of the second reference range 10.9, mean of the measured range 9.75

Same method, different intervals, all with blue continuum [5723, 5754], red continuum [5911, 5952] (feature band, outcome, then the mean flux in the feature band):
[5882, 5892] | 1.3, 9.52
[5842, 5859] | -0.2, 11.2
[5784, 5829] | 0.5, 11.2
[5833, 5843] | -0.3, 11.5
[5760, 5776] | 0.6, 11.1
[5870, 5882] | -0.1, 11.1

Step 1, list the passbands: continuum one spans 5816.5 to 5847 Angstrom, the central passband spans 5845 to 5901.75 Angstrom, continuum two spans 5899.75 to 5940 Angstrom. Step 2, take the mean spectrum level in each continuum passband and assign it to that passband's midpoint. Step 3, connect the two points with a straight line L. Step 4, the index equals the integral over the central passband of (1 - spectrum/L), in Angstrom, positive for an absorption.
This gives 2.8 Angstrom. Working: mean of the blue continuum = 11.4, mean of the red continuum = 10.6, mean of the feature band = 10.5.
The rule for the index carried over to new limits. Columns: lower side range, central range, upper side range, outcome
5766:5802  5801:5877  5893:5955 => -4.35 Angstrom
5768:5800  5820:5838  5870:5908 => -1.71 Angstrom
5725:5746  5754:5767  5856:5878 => 0.45 Angstrom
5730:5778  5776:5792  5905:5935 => 0.85 Angstrom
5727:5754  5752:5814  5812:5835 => 2.17 Angstrom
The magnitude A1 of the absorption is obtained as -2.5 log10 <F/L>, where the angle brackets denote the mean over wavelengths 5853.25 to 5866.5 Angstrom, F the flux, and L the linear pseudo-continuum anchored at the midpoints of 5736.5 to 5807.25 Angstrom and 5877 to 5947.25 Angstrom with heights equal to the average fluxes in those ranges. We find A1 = -0.06 mag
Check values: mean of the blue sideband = 11.2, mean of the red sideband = 10.3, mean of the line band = 11.2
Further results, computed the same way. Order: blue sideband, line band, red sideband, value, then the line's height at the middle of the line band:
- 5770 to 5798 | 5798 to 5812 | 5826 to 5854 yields -0.030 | 11.1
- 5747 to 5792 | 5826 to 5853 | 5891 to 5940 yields -0.076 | 10.7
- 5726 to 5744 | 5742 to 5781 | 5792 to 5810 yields 0.034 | 11.5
